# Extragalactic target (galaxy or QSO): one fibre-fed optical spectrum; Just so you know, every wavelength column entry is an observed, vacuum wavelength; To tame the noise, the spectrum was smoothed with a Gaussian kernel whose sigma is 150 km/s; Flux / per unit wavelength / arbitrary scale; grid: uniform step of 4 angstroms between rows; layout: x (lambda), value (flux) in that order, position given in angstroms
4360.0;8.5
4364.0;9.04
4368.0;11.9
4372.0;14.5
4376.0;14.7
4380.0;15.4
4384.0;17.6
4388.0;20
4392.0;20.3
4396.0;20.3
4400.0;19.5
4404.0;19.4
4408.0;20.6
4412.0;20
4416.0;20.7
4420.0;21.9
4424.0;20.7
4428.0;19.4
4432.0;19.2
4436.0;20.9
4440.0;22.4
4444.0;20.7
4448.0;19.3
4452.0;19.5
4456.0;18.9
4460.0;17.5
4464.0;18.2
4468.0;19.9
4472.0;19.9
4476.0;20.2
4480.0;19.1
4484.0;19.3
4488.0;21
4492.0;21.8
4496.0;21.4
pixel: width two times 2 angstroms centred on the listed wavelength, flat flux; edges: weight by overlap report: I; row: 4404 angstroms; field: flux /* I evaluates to 19.4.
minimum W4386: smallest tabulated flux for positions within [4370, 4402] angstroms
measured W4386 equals 14.5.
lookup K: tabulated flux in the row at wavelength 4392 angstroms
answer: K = 20.3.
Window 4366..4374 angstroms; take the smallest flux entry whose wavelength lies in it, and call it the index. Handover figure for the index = 11.9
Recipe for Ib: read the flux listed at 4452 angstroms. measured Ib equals 19.5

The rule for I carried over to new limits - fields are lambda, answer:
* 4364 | 9.04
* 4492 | 21.8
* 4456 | 18.9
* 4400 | 19.5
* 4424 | 20.7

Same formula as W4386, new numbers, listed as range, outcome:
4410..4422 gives 20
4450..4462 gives 17.5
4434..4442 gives 20.9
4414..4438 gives 19.2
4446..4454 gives 19.3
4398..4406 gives 19.4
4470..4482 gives 19.1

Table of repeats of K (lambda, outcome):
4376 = 14.7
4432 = 19.2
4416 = 20.7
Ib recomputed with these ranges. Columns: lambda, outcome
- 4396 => 20.3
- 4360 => 8.5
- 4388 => 20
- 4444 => 20.7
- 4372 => 14.5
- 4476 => 20.2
